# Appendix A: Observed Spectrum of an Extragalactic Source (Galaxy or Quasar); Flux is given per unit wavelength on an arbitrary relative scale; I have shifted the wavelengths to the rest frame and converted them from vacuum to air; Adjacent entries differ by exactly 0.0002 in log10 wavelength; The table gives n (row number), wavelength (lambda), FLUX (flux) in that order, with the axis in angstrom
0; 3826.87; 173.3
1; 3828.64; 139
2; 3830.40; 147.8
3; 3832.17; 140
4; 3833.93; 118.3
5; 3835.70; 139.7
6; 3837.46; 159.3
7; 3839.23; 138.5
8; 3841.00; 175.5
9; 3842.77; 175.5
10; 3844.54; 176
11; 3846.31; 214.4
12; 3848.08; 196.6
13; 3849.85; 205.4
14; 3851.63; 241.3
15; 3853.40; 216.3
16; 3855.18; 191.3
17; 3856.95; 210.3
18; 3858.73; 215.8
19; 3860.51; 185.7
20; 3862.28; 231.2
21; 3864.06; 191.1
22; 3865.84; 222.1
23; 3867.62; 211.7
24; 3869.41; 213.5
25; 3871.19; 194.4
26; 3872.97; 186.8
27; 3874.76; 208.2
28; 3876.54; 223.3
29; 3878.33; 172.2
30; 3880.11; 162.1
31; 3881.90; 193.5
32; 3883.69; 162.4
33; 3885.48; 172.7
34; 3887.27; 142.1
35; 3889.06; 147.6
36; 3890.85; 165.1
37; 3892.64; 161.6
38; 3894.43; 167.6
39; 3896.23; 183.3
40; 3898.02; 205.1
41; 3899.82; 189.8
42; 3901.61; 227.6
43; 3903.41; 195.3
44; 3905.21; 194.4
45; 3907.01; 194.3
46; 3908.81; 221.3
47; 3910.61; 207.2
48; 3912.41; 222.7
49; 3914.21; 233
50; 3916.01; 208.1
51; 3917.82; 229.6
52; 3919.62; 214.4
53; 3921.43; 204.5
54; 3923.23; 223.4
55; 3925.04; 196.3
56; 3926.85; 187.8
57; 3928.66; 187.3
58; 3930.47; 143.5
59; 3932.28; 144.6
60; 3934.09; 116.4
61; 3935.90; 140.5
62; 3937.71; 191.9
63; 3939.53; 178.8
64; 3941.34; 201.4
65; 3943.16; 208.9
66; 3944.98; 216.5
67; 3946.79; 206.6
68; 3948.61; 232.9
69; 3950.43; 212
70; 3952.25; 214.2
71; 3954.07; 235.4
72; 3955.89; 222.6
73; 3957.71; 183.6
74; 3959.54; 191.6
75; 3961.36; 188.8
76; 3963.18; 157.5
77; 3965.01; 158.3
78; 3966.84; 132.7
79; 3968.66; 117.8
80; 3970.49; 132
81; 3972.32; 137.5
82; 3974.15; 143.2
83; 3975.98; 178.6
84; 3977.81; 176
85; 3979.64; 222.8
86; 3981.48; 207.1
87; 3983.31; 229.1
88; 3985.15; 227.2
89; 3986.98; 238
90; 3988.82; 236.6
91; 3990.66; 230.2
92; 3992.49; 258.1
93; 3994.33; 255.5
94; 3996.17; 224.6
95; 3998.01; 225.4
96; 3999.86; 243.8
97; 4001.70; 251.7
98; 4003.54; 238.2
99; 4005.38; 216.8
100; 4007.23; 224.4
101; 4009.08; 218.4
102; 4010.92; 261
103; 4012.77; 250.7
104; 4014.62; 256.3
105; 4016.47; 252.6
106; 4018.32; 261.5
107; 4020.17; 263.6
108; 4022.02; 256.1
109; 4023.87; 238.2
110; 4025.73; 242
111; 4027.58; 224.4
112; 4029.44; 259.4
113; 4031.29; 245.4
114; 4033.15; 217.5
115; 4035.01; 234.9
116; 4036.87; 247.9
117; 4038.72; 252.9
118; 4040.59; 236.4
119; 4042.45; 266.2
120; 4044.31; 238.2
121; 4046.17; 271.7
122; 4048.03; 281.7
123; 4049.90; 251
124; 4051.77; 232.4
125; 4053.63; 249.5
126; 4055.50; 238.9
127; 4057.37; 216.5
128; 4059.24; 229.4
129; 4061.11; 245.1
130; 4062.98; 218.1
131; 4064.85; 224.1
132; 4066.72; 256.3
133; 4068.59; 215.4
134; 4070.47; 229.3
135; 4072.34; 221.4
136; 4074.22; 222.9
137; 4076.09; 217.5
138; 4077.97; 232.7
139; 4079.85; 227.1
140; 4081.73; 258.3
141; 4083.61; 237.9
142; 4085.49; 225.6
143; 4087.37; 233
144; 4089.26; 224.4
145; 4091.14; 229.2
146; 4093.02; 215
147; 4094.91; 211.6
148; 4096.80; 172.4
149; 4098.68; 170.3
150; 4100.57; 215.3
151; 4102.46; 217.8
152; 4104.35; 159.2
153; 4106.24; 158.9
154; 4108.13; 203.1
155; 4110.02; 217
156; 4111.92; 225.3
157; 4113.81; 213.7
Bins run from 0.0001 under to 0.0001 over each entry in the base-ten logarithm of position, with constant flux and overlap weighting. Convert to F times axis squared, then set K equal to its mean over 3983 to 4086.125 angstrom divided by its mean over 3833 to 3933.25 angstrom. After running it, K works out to 1.4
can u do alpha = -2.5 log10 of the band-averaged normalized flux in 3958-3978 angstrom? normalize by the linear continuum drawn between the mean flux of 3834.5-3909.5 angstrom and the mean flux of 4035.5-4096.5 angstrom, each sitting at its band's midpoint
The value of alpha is 0.33 mag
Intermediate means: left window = 190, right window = 235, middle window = 156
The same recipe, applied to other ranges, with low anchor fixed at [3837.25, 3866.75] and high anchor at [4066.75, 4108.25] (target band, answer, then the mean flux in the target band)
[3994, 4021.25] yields -0.16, 243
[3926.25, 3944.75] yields 0.19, 171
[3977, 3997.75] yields -0.10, 228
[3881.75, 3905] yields 0.13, 178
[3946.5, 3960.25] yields -0.04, 213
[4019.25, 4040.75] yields -0.16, 243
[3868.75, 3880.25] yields 0.02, 196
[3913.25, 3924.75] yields -0.08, 218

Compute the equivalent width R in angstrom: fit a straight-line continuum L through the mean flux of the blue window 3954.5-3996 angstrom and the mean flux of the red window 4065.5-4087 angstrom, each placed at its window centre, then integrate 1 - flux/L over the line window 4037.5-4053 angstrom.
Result -2.40 angstrom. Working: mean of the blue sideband 193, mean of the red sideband 231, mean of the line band 254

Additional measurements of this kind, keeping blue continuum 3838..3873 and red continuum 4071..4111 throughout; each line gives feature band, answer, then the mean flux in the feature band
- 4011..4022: -2.6 angstrom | 257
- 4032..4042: -1.4 angstrom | 239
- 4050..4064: -1.5 angstrom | 234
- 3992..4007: -2.2 angstrom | 238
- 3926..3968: 4.2 angstrom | 185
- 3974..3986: 0.3 angstrom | 201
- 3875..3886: 1.0 angstrom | 183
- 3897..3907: 0.0 angstrom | 201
